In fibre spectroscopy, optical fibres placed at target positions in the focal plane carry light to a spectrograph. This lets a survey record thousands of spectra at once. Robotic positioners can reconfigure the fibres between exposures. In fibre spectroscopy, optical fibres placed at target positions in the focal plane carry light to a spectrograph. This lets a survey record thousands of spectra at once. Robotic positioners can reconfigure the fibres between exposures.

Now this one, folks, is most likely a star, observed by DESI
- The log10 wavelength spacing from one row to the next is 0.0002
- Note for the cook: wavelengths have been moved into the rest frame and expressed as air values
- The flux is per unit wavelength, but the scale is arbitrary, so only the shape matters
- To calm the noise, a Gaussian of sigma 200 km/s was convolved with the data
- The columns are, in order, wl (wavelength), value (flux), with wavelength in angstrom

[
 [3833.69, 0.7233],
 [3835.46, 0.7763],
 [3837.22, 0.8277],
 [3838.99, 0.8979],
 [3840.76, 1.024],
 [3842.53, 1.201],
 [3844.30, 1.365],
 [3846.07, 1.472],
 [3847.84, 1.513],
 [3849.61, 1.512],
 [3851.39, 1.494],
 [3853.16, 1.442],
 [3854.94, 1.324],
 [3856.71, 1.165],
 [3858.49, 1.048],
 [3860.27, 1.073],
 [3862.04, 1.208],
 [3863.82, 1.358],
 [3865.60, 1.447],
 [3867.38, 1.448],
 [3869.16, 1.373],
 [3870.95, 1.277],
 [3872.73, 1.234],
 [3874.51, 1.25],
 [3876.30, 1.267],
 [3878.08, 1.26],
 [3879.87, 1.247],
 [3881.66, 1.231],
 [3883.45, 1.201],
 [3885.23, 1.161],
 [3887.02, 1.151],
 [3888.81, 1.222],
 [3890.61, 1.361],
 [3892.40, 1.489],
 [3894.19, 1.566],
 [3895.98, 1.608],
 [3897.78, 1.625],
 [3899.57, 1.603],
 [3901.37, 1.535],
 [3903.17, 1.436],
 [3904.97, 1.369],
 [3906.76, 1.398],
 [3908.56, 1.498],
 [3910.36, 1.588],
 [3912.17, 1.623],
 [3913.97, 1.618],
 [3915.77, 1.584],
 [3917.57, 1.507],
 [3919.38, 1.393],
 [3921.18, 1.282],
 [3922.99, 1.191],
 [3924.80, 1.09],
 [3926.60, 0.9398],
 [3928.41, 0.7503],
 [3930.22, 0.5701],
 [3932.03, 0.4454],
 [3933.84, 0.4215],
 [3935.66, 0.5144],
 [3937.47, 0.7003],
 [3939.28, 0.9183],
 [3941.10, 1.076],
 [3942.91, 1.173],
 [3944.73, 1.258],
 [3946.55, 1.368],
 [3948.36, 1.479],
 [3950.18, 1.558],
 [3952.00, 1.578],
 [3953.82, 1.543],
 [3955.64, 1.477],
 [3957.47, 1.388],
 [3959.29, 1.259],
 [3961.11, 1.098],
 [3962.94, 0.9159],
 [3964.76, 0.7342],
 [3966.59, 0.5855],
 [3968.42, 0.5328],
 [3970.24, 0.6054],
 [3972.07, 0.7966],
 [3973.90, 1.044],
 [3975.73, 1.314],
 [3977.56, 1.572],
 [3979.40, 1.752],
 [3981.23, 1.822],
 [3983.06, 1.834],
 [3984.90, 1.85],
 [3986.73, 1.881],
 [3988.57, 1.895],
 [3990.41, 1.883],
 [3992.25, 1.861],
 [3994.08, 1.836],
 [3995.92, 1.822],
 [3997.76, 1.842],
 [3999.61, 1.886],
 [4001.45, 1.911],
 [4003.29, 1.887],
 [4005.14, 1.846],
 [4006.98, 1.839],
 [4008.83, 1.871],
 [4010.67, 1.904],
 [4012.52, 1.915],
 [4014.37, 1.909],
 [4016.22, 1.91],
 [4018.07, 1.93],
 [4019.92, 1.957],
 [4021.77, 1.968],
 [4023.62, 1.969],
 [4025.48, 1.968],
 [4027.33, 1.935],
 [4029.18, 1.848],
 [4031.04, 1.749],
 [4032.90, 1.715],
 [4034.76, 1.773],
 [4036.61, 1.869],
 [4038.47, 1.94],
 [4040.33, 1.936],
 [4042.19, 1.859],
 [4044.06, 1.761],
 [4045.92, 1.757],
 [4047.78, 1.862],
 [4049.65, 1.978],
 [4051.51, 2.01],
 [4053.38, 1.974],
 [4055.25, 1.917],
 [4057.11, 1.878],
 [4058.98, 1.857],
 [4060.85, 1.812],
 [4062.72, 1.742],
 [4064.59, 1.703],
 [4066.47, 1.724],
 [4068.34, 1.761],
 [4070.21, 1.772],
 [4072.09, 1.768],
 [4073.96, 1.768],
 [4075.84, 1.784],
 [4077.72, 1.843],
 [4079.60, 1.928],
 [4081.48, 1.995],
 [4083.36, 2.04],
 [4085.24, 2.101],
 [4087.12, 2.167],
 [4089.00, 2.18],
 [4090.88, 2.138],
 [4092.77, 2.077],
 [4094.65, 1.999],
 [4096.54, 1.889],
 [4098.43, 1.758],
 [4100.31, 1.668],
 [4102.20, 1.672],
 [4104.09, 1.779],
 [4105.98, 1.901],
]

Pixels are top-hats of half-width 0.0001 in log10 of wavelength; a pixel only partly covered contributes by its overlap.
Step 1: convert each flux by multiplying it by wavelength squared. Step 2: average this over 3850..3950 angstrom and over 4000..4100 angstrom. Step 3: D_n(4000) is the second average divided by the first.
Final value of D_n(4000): 1.63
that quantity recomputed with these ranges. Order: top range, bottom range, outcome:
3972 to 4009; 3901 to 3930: 1.35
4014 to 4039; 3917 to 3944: 2.14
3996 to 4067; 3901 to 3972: 1.71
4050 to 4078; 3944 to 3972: 1.68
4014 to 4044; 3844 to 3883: 1.56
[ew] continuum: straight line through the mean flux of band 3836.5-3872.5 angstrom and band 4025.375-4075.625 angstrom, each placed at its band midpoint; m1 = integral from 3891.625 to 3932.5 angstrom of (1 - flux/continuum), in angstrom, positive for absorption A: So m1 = 2.5 angstrom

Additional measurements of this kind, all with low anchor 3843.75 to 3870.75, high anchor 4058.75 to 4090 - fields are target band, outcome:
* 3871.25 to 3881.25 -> 1.0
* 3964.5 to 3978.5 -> 6.2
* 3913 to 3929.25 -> 2.6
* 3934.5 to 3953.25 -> 4.8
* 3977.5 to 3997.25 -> -1.9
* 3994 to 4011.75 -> -1.7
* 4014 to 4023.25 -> -1.0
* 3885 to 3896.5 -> 0.5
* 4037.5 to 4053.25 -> -0.7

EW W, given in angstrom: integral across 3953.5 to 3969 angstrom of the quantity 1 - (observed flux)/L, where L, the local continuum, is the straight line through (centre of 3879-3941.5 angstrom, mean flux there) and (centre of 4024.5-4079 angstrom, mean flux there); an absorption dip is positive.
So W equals 4.2 angstrom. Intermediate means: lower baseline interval 1.23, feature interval 1.05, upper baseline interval 1.84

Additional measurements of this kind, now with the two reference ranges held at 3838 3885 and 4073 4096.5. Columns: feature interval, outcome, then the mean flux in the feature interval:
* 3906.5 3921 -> -0.7 angstrom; 1.52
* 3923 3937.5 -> 7.6 angstrom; 0.709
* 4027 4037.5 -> 0.1 angstrom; 1.81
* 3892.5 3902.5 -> -1.3 angstrom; 1.58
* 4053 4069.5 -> 0.9 angstrom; 1.81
